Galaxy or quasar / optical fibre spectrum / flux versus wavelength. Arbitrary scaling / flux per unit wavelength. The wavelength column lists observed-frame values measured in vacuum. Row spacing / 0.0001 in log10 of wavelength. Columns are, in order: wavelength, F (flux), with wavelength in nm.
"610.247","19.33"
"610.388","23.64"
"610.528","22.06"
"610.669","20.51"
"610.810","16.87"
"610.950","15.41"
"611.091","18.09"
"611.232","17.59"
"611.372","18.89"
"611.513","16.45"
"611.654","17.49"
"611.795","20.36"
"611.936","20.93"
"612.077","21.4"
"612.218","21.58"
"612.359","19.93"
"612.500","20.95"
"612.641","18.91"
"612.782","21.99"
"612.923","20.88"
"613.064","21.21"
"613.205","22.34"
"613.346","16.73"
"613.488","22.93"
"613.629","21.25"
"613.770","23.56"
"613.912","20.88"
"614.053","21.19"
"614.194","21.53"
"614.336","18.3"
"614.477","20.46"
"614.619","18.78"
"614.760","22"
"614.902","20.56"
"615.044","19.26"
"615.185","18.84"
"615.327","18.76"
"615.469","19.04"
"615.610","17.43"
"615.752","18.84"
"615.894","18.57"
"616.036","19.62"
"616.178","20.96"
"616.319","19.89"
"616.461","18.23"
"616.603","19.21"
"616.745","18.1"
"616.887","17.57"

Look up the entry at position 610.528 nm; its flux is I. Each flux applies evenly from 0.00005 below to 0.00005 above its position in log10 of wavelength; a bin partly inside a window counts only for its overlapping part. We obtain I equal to 22.06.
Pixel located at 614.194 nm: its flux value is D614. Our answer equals 21.53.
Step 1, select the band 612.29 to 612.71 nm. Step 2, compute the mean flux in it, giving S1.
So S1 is 19.9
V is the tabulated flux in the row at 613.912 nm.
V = 20.88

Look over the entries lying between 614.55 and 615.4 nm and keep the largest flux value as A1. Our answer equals 22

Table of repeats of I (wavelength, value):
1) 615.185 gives 18.84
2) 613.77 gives 23.56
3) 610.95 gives 15.41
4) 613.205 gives 22.34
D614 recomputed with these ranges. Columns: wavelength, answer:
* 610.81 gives 16.87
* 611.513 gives 16.45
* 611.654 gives 17.49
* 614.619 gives 18.78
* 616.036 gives 19.62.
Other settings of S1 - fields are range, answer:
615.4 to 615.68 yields 18.3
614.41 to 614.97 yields 20.4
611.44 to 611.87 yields 18.1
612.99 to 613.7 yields 20.9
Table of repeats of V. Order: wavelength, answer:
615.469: 19.04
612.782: 21.99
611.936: 20.93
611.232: 17.59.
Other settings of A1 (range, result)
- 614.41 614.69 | 20.46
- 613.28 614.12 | 23.56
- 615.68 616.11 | 19.62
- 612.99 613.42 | 22.34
